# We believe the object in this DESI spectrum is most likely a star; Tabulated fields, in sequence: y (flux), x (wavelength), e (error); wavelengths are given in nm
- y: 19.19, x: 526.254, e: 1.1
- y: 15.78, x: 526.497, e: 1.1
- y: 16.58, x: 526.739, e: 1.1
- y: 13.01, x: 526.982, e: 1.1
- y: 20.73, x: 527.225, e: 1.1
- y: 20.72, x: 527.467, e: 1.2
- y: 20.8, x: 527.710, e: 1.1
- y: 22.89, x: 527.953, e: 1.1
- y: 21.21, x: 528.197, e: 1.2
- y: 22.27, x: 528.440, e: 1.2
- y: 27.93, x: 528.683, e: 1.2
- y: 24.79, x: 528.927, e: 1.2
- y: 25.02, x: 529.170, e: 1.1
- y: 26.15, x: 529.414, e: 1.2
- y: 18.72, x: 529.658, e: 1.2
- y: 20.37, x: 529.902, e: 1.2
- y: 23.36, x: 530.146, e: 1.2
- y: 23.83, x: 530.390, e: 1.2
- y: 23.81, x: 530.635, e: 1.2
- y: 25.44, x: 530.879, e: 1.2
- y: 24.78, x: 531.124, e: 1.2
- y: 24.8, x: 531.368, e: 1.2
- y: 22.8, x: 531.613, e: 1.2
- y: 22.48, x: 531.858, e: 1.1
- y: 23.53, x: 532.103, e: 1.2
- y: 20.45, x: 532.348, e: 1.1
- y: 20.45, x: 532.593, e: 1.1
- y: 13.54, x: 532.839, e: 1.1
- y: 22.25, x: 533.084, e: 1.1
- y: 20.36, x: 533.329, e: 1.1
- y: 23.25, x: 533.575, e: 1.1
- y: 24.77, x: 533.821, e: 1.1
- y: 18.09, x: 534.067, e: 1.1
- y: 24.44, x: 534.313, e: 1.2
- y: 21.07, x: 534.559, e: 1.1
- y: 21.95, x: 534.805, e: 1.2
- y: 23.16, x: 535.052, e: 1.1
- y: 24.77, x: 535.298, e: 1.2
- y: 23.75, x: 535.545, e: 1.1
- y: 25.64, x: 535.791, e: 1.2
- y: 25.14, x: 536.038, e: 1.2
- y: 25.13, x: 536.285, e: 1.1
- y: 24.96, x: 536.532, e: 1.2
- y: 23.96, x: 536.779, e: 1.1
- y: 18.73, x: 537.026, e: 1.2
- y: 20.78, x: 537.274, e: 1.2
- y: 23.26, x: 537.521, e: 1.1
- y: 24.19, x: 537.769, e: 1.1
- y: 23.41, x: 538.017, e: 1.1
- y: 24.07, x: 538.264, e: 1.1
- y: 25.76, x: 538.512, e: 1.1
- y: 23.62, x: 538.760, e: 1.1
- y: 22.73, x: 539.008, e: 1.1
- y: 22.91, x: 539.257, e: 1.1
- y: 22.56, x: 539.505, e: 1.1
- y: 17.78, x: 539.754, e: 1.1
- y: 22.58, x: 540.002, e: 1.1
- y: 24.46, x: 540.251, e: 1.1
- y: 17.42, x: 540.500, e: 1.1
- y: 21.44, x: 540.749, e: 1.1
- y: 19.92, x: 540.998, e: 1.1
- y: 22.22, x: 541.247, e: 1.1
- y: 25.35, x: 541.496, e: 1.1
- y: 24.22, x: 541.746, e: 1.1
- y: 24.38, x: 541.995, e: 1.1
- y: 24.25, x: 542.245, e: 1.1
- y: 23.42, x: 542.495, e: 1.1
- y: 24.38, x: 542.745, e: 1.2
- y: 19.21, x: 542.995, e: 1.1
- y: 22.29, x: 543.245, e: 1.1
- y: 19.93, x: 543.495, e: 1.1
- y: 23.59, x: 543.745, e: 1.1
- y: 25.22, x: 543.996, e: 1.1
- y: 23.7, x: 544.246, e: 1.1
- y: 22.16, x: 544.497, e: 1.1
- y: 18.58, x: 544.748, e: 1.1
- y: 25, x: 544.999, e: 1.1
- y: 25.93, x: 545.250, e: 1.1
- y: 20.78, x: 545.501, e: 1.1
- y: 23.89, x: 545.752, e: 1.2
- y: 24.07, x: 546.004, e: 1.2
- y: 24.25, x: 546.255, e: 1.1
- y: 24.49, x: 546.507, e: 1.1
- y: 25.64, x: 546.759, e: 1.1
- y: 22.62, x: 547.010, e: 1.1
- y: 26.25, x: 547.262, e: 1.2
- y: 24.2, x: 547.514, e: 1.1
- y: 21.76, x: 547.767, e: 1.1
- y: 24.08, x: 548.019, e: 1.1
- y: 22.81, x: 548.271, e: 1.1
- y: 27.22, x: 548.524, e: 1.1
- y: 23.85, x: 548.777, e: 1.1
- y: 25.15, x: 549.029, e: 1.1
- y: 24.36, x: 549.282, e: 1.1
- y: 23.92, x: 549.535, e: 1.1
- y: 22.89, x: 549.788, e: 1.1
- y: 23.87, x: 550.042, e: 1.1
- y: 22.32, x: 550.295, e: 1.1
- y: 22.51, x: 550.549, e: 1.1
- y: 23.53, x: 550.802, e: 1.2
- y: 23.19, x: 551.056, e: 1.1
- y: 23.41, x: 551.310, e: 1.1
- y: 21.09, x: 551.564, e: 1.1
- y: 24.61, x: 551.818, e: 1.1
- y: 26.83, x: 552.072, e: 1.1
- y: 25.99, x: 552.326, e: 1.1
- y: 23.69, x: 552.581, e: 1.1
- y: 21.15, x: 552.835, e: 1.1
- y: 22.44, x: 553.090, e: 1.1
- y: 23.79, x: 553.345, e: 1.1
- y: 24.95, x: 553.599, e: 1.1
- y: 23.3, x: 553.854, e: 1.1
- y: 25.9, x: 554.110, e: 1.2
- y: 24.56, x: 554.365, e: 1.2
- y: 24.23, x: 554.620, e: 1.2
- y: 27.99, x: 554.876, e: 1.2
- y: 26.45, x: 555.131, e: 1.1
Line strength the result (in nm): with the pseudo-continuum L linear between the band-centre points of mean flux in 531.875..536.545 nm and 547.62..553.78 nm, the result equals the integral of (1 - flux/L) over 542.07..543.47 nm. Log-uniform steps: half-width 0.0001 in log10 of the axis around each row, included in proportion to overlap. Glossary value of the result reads 0.03 nm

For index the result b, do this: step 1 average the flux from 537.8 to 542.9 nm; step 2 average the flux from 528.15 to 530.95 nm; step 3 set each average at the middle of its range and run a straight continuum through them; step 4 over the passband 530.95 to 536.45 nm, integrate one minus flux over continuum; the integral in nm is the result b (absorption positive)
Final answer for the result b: 0.16 nm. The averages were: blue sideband 23.6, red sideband 22.8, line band 22.6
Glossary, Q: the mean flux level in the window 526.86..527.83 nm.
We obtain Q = 18.8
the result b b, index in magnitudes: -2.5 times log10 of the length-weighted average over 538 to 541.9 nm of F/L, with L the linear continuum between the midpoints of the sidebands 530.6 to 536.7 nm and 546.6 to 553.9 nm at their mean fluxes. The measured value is 0.03 mag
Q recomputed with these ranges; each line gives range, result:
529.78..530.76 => 22.9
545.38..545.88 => 22.3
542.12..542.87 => 24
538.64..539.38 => 23.1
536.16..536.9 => 24.7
